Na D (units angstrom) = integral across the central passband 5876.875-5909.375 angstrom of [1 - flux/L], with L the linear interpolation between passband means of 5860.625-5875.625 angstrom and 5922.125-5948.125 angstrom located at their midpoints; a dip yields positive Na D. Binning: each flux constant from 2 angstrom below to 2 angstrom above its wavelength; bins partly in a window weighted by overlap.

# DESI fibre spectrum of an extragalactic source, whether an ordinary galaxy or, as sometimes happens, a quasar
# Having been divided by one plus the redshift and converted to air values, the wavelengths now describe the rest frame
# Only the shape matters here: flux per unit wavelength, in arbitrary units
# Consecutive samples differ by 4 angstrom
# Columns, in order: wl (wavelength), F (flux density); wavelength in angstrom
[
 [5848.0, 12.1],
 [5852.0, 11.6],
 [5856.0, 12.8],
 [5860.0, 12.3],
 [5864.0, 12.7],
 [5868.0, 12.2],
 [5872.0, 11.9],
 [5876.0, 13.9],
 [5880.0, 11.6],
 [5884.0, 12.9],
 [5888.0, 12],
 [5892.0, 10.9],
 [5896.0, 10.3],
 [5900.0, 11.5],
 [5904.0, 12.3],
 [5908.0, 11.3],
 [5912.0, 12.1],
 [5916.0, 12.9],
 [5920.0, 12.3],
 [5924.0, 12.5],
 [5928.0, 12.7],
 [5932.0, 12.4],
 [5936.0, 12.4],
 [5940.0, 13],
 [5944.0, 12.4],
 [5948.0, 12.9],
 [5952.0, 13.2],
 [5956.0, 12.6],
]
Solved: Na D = 2.1 angstrom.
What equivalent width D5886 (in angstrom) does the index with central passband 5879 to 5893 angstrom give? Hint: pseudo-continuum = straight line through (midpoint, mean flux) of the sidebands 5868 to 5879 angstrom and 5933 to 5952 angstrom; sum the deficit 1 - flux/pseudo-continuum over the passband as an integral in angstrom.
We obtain 0.8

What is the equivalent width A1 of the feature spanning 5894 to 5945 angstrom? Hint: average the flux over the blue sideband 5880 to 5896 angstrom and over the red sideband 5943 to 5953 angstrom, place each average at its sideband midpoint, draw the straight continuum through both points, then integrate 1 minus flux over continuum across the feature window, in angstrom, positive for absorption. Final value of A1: 0.6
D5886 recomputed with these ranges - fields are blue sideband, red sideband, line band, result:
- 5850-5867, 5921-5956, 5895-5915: 1.4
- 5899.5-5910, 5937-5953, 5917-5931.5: -0.3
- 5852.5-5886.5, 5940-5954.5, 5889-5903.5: 1.7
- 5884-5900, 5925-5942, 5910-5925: -0.4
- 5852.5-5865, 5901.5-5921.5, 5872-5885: -0.3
